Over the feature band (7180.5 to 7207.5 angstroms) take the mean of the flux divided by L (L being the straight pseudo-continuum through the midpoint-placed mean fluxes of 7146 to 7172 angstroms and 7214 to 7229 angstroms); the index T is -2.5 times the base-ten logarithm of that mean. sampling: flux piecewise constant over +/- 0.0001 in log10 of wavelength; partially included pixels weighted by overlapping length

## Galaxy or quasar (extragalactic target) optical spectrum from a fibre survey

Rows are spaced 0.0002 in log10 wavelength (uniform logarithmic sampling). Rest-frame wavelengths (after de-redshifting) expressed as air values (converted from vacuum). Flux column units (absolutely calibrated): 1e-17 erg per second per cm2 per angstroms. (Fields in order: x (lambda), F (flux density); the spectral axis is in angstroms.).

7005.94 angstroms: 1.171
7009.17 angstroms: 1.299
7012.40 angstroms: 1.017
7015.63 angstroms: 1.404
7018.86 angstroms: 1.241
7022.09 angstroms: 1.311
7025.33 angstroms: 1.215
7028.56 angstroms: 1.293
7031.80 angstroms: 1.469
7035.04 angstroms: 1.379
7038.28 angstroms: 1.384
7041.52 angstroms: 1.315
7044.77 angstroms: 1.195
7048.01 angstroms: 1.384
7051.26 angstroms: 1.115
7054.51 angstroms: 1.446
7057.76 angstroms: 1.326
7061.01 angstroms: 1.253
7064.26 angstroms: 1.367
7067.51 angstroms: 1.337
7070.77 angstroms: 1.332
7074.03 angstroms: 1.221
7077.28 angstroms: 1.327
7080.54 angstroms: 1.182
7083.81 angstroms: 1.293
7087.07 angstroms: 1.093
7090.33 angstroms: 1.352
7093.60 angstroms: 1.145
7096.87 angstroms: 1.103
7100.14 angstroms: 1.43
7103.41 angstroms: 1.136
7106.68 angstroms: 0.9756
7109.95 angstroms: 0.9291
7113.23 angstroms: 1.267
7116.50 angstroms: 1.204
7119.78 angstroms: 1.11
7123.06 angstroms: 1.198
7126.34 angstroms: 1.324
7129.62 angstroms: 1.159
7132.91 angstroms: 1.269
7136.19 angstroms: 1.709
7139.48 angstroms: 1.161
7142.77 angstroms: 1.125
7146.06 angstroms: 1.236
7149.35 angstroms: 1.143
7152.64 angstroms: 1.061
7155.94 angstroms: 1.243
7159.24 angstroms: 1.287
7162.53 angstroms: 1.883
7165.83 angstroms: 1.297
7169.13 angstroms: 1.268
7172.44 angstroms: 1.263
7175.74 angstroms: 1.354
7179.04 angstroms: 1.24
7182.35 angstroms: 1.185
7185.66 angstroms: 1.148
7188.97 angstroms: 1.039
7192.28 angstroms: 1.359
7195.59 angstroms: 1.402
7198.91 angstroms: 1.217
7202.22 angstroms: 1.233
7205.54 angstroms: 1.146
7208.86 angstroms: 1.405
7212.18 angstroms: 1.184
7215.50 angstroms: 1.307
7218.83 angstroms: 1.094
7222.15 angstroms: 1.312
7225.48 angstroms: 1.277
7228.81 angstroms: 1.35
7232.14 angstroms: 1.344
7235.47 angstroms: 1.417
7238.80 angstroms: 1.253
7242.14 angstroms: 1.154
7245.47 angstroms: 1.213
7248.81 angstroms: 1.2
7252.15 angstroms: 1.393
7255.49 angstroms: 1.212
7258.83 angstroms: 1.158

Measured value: 0.05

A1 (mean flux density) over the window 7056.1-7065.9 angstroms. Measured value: 1.32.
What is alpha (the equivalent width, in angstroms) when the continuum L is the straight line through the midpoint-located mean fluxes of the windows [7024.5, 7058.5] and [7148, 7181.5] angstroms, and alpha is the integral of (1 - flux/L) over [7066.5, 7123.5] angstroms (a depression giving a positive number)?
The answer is 4.9 angstroms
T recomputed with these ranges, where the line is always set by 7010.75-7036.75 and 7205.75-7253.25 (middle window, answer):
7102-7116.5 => 0.18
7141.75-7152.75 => 0.11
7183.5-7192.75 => 0.10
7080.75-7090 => 0.06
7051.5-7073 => -0.03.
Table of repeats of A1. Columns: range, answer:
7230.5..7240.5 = 1.34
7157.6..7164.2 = 1.59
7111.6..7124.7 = 1.2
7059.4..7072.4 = 1.32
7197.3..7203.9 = 1.23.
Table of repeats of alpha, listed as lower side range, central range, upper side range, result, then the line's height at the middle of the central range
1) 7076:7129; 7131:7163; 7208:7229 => -1.85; 1.22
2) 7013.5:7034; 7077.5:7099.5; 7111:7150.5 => 0.96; 1.27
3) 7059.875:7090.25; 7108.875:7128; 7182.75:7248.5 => 1.31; 1.27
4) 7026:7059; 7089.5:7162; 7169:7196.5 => 3.52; 1.28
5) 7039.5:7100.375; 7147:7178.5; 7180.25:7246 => -1.19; 1.26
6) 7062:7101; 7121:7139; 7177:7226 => -0.92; 1.25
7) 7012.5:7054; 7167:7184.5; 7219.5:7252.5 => 0.38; 1.29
